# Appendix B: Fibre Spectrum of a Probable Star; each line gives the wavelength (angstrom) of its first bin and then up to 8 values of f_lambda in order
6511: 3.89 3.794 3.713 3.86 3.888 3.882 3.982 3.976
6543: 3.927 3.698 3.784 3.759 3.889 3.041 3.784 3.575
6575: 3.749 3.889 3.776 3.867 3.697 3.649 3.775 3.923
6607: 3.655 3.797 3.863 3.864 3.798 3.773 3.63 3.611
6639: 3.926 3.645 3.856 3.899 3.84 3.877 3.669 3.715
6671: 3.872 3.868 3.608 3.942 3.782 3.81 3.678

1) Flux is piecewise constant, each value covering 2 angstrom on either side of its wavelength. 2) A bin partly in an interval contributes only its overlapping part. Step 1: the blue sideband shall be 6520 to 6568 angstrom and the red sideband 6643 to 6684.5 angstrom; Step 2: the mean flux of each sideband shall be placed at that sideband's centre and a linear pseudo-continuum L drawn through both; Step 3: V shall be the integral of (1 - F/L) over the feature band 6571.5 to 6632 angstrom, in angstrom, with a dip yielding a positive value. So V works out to 0.3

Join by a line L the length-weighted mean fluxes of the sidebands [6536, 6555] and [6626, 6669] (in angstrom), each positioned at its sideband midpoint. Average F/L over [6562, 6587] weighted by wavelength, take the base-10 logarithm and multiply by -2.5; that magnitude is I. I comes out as 0.04 mag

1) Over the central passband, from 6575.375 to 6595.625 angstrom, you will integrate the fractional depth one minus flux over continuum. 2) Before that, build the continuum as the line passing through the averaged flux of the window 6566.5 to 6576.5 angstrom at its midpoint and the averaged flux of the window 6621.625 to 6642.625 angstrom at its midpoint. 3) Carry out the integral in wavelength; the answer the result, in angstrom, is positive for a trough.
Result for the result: -0.5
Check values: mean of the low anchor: 3.69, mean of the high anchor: 3.74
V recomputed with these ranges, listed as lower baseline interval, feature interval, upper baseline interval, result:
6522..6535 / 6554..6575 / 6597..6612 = 1.2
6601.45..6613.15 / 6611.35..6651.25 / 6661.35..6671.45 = -0.2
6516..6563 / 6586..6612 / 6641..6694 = 0.3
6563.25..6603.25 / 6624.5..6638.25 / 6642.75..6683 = 0.3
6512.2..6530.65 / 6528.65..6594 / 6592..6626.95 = 0.7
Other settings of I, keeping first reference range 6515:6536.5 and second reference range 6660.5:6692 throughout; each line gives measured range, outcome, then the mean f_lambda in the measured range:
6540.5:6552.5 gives 0.01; 3.81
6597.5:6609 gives 0.01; 3.78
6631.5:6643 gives 0.02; 3.73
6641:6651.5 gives 0.00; 3.79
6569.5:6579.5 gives 0.03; 3.72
